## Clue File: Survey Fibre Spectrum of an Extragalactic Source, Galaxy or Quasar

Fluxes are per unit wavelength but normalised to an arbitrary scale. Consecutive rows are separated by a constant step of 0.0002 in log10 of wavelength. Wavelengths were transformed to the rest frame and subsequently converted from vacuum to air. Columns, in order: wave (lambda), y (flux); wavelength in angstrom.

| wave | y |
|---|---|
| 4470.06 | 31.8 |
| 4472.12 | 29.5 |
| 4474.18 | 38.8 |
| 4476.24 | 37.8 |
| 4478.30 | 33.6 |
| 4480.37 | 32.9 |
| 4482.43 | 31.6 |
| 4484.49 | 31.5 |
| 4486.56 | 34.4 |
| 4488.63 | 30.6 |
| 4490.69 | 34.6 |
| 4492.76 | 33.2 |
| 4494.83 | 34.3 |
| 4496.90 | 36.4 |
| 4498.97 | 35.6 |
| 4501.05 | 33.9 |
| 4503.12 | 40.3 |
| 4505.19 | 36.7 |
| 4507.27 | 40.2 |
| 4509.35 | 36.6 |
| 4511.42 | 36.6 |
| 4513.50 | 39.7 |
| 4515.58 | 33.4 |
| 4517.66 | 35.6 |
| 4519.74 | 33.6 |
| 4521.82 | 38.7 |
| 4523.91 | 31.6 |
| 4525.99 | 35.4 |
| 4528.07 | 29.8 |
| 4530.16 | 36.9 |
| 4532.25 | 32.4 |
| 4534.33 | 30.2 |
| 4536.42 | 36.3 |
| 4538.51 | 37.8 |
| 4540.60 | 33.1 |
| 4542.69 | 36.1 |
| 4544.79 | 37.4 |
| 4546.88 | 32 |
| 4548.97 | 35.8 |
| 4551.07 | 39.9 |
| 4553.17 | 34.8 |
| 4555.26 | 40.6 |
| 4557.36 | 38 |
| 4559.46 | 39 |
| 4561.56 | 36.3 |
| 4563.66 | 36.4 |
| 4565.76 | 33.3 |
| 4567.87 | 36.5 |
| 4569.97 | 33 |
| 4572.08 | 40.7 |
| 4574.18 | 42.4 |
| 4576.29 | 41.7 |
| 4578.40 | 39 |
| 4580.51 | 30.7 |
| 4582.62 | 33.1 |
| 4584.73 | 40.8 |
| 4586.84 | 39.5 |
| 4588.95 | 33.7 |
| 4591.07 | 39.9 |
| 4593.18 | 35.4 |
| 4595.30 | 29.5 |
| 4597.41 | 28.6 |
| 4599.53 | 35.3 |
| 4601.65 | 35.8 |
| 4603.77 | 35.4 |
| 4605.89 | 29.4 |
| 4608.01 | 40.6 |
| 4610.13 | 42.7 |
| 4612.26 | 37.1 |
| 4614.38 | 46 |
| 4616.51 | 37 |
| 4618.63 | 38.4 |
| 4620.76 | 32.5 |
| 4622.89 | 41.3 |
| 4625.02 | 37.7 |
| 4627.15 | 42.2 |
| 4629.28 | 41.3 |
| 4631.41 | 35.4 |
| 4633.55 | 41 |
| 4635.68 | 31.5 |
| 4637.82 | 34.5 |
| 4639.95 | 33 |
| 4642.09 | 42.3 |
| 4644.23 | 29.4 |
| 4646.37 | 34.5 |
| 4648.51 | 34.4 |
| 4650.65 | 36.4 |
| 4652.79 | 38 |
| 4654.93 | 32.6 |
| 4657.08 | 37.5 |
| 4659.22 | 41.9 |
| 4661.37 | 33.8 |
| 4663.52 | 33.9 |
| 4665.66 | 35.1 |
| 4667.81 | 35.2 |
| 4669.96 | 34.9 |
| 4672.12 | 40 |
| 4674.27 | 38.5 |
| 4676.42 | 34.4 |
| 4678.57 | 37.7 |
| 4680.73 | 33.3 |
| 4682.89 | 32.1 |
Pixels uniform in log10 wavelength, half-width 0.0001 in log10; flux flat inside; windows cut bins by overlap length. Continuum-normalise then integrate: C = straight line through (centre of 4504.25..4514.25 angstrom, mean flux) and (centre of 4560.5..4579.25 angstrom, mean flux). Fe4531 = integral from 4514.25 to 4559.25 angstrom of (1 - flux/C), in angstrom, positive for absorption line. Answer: 2.97 angstrom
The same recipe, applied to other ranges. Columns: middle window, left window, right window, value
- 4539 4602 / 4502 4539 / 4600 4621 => 0.7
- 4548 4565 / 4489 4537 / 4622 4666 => -0.9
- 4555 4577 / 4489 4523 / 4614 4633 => -0.2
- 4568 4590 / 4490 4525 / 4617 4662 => -0.7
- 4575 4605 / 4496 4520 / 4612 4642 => 1.5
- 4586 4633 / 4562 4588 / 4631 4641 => -1.4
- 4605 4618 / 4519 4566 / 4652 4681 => -1.1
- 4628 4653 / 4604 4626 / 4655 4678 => 0.9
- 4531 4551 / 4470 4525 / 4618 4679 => 0.3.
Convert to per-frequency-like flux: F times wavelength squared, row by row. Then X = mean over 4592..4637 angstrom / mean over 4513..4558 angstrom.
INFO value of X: 1.08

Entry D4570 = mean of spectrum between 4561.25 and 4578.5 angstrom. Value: 37.7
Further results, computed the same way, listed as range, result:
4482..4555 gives 35.1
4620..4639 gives 37.5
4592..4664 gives 36.4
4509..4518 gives 36.4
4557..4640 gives 36.9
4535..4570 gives 36.3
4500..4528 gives 36.1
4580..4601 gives 34.8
